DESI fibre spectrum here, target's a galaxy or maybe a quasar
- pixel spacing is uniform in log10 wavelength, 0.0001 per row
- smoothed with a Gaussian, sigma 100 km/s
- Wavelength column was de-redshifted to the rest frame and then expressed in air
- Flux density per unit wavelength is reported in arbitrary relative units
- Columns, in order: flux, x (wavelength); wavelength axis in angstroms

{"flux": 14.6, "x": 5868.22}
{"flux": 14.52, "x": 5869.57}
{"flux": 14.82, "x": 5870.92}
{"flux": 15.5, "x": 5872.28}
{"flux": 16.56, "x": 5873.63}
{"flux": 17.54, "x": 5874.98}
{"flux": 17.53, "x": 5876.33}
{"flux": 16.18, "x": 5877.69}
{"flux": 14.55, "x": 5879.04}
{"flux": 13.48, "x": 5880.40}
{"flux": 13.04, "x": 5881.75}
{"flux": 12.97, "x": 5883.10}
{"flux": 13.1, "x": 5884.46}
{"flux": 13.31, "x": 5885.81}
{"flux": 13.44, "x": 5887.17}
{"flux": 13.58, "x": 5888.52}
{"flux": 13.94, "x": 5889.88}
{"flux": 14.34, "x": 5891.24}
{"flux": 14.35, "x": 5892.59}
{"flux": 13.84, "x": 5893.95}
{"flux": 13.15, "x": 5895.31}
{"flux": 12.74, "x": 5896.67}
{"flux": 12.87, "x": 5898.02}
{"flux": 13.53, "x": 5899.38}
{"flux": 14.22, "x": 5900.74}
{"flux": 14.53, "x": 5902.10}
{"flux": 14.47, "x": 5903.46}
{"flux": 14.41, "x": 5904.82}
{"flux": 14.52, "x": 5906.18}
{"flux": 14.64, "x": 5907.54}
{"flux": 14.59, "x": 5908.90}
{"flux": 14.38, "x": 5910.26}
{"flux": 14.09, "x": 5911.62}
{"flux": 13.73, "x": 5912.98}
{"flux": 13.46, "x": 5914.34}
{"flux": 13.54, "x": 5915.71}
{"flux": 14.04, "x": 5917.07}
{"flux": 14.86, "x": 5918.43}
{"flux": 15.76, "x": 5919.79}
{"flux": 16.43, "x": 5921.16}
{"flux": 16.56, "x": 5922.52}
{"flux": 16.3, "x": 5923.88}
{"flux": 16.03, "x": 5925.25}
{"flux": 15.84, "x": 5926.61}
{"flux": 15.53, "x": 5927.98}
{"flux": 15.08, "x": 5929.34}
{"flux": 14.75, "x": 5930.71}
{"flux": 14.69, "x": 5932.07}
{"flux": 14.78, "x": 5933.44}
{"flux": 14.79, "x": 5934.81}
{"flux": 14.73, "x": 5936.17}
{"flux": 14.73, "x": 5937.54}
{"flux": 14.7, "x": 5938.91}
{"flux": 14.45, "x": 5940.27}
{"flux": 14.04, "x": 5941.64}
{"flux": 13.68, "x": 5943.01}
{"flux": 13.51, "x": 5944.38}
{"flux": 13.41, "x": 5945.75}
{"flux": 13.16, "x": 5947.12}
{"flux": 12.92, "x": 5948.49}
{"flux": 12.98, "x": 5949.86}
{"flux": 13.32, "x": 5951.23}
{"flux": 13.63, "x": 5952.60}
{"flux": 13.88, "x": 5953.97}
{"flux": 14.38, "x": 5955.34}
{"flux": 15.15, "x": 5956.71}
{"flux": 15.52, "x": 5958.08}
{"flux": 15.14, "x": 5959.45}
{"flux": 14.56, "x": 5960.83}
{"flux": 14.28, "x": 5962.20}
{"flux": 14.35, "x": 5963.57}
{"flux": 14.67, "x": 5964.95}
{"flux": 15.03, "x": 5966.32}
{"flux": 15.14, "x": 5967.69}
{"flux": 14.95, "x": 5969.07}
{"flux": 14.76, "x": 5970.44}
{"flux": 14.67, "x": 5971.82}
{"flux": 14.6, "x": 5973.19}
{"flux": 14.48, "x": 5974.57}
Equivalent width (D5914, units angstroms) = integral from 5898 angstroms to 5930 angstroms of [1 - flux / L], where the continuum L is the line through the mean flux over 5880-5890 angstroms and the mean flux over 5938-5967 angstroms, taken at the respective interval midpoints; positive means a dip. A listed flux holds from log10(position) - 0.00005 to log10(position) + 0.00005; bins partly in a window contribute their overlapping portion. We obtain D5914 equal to -2.5 angstroms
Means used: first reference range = 13.3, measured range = 14.8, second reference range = 14.1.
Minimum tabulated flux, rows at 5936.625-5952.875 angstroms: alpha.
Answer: 12.92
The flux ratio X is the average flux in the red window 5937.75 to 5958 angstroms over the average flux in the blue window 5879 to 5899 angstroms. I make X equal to 1.03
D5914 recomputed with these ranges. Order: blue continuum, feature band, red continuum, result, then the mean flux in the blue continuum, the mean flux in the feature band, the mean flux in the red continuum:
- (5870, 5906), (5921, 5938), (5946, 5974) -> -1.2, 14.3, 15.4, 14.3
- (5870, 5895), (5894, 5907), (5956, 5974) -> 0.7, 14.5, 13.8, 14.8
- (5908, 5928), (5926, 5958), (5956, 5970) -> 1.4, 15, 14.3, 14.9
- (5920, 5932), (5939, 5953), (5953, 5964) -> 1.4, 15.8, 13.6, 14.6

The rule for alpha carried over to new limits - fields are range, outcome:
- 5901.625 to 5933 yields 13.46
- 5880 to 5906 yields 12.74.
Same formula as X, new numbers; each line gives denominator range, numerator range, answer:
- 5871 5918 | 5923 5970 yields 1.02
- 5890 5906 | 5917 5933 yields 1.12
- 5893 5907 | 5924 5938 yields 1.09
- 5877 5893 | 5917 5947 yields 1.08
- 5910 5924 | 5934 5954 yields 0.94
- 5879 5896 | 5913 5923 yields 1.09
